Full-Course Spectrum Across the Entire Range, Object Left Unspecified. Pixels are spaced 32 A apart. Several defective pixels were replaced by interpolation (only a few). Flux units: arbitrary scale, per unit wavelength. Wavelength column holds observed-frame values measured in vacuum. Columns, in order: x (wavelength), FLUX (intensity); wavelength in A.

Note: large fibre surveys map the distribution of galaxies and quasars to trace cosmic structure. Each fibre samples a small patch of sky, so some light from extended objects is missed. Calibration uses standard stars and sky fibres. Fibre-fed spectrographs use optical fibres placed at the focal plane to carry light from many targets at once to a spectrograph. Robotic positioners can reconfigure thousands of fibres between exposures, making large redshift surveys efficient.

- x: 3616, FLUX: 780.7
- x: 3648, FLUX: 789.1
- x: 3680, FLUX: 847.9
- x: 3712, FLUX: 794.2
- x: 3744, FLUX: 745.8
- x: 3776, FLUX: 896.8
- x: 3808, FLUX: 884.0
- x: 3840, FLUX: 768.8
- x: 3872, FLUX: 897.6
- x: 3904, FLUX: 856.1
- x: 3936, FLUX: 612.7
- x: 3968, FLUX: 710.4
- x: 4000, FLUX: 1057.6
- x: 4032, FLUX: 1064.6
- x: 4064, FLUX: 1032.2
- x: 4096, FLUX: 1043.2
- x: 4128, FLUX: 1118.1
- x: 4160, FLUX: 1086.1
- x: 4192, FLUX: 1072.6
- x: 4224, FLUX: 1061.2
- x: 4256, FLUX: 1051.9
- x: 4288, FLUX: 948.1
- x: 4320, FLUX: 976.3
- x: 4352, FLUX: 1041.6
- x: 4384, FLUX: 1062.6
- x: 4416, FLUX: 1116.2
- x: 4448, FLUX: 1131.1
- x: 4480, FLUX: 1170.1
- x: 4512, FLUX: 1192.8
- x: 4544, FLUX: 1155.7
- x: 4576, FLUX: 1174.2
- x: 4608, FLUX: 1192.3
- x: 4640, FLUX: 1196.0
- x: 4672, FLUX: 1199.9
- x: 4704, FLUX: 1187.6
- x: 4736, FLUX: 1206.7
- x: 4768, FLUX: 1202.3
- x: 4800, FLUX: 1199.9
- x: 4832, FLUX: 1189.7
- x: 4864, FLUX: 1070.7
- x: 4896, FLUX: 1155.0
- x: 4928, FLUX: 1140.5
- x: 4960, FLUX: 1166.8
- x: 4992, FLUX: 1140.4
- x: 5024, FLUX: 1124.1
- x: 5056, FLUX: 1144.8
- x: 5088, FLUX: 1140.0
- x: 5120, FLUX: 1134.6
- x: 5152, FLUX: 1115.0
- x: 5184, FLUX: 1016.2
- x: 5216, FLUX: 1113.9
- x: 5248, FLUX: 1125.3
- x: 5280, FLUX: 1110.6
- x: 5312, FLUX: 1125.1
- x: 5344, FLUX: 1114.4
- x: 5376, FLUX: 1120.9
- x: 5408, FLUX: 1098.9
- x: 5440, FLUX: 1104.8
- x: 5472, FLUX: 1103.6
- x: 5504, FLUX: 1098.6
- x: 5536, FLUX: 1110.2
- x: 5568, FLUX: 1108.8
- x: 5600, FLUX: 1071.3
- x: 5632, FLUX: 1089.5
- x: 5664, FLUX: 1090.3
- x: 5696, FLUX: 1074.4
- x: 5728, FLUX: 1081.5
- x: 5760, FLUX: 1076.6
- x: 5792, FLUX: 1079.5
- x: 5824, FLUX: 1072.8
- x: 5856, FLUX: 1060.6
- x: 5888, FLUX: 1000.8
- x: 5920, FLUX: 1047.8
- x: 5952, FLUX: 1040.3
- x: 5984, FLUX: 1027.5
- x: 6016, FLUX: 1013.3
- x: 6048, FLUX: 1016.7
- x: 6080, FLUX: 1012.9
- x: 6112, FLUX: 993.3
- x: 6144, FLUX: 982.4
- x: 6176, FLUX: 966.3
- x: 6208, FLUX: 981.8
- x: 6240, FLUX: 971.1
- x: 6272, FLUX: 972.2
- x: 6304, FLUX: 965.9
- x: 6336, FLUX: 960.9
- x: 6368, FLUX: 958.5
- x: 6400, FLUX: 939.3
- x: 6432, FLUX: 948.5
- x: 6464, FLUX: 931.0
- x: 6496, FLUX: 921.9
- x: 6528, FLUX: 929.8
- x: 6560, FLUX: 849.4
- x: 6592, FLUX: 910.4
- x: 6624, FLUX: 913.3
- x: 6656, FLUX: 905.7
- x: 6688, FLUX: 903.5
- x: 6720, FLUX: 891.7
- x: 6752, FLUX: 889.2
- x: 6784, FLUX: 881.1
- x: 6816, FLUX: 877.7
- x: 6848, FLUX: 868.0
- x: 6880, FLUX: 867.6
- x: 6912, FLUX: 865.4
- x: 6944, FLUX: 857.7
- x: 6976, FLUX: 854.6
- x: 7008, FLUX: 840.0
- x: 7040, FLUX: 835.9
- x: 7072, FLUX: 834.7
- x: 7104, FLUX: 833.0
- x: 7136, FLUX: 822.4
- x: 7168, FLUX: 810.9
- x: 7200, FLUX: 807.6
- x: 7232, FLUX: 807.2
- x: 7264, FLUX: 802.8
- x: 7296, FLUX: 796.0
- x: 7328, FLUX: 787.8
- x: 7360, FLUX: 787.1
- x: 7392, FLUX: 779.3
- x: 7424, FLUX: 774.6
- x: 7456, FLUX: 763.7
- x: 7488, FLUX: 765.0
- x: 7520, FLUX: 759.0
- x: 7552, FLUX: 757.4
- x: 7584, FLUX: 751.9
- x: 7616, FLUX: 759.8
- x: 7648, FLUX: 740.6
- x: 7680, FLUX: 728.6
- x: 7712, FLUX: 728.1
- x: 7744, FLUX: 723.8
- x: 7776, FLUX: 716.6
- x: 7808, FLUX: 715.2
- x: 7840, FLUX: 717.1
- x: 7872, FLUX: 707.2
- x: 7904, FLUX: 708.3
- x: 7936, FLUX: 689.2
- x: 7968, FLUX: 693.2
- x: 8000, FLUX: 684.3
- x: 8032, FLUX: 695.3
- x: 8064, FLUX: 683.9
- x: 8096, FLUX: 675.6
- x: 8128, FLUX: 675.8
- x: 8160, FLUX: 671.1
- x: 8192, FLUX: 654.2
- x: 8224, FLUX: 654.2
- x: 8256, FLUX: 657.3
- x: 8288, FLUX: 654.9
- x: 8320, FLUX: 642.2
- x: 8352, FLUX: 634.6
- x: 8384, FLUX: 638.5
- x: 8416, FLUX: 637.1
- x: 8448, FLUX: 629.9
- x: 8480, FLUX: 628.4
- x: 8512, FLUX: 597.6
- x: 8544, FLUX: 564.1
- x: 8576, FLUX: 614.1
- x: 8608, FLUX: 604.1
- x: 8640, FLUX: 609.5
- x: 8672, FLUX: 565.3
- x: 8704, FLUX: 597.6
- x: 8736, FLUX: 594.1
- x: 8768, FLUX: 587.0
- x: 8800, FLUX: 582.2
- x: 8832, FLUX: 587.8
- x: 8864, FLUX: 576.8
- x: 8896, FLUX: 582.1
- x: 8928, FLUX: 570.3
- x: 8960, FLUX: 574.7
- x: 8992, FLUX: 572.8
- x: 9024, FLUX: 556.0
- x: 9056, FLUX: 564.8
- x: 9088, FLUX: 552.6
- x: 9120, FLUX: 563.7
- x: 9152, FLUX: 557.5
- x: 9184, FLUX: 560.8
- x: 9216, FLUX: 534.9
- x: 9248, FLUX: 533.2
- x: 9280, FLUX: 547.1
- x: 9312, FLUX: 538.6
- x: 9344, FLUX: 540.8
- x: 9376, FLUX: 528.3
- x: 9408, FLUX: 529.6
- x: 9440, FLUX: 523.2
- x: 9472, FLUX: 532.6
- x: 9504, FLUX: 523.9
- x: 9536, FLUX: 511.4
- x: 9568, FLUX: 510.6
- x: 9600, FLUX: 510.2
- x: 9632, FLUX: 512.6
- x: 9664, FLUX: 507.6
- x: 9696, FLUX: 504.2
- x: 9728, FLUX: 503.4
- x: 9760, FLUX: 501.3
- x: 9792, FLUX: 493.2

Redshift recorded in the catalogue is 0.00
